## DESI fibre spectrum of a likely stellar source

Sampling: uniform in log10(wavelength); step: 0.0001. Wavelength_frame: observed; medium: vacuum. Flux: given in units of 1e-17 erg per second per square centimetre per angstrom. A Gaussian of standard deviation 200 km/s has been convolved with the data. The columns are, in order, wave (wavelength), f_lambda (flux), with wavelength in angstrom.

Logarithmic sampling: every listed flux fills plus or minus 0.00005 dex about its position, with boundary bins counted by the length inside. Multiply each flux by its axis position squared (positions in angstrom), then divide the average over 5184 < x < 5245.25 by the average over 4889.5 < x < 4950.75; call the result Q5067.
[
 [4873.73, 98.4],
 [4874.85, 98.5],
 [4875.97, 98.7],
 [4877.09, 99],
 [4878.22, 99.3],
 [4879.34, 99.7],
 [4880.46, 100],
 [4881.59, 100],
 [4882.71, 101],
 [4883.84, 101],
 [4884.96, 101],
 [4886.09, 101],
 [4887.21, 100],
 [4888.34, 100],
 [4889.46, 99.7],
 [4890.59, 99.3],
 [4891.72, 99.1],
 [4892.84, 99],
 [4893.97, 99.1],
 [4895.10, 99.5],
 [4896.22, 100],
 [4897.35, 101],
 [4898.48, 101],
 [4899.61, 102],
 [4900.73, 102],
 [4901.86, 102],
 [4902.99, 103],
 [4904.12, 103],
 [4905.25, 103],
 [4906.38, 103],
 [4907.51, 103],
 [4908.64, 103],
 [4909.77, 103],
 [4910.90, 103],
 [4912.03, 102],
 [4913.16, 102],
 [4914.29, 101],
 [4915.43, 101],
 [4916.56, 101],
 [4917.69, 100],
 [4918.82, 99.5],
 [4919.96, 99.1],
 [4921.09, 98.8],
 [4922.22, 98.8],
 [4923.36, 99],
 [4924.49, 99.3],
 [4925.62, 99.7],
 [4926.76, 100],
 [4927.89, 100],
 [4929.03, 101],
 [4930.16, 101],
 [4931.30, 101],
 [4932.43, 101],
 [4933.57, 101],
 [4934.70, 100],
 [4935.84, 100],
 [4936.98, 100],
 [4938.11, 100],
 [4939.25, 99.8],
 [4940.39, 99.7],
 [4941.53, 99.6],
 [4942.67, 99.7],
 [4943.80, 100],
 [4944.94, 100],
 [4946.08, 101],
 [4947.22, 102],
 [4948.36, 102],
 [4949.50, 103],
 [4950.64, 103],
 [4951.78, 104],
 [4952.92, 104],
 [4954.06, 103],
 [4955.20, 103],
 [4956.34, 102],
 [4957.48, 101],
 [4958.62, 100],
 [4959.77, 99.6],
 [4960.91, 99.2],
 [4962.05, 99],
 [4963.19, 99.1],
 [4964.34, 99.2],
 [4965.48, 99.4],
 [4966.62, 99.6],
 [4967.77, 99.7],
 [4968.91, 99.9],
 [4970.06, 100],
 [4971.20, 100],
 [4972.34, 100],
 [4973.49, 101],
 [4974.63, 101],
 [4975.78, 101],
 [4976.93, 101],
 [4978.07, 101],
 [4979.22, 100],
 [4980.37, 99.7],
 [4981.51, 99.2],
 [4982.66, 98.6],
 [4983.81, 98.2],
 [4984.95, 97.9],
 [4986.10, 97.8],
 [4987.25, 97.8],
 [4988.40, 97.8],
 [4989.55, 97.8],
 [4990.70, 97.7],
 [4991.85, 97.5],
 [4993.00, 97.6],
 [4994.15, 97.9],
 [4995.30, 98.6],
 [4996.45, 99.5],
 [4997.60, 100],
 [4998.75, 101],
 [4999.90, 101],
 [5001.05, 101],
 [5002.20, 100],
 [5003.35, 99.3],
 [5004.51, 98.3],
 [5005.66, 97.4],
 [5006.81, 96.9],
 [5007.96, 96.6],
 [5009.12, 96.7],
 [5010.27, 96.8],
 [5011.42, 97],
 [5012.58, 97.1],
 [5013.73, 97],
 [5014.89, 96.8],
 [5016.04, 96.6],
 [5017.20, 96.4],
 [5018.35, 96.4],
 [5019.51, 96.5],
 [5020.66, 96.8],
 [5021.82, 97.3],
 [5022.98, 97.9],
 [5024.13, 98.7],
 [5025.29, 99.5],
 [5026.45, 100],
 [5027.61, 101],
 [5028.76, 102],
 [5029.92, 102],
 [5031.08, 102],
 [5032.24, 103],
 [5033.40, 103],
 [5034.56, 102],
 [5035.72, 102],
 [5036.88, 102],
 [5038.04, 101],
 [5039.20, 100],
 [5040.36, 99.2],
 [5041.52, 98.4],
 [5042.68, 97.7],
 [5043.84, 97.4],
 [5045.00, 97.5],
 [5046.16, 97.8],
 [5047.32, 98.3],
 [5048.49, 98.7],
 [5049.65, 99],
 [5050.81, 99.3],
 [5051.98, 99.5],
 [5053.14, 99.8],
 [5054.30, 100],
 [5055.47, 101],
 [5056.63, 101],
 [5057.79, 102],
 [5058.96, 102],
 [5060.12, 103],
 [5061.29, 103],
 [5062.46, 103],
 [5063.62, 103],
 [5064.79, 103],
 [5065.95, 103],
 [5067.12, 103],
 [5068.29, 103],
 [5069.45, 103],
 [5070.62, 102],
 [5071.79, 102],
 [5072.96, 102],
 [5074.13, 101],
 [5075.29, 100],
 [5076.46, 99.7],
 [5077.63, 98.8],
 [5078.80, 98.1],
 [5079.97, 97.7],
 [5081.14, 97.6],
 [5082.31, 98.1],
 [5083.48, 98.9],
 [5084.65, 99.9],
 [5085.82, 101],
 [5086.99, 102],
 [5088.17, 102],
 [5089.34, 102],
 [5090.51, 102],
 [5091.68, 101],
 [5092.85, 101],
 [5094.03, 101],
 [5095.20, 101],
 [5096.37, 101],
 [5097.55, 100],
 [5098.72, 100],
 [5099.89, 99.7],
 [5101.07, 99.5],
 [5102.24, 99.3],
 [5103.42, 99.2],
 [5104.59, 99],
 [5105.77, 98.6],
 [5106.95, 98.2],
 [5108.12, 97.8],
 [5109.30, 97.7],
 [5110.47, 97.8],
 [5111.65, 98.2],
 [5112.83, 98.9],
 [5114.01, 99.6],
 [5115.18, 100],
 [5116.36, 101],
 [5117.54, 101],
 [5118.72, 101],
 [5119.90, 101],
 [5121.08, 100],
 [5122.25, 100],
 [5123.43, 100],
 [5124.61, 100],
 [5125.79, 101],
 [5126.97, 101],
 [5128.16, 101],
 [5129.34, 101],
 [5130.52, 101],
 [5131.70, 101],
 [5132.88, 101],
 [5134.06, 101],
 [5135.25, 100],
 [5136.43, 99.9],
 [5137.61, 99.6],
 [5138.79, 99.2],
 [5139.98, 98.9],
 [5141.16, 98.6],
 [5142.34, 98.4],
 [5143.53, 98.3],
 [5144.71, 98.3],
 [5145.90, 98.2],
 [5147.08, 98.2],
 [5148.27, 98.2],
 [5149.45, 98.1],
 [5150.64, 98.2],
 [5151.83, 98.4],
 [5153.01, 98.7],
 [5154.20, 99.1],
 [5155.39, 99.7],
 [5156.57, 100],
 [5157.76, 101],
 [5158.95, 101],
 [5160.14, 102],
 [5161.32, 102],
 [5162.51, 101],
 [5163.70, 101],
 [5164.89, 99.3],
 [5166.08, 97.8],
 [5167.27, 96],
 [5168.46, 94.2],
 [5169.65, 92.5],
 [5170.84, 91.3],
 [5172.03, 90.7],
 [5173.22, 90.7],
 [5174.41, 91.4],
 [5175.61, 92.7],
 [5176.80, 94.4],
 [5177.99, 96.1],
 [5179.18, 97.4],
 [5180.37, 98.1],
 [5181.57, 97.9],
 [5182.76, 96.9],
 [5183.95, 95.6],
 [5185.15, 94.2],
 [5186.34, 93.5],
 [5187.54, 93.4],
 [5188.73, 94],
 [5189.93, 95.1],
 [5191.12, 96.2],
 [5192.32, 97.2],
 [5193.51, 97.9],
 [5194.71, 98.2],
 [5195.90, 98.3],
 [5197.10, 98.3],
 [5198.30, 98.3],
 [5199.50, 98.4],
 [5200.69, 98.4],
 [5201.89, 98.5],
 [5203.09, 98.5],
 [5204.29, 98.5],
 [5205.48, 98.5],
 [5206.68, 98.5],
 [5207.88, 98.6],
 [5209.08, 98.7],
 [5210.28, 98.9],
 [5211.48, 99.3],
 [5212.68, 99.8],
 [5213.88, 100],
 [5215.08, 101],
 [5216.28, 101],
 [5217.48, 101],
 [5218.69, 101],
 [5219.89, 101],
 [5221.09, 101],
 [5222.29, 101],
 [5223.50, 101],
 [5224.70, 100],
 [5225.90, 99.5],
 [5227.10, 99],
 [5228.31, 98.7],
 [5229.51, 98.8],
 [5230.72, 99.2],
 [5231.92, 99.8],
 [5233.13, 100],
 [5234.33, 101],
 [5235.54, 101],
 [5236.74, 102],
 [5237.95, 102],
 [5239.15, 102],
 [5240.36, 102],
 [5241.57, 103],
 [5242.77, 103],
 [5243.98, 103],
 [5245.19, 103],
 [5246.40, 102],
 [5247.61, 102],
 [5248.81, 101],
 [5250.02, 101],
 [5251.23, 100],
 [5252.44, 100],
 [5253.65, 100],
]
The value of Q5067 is 1.1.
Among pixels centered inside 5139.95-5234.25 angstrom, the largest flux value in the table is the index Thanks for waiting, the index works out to 102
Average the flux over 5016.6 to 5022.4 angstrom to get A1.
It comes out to 96.6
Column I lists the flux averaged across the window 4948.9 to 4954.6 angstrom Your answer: 103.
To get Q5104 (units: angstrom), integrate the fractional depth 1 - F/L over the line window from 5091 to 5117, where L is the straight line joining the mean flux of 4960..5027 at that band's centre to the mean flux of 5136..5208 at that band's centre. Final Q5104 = -0.4 angstrom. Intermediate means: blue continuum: 98.7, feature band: 99.5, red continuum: 97.4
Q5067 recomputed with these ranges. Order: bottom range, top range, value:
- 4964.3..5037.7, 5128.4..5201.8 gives 1.05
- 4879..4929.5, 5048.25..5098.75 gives 1.07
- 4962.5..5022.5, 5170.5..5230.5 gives 1.07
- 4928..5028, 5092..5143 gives 1.06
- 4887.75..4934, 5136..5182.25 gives 1.07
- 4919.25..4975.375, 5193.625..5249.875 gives 1.11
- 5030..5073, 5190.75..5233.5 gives 1.05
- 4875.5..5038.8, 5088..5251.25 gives 1.08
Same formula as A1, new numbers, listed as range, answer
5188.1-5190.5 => 94.5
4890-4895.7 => 99.2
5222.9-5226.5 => 100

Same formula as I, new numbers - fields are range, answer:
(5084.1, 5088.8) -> 101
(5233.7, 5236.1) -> 101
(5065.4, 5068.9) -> 103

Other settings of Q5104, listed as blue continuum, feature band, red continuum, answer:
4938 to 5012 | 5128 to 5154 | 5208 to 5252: 0.3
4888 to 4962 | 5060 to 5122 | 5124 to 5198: -1.1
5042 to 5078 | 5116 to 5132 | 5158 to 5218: -0.3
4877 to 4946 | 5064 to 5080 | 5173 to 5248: -0.3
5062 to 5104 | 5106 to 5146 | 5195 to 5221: 0.2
